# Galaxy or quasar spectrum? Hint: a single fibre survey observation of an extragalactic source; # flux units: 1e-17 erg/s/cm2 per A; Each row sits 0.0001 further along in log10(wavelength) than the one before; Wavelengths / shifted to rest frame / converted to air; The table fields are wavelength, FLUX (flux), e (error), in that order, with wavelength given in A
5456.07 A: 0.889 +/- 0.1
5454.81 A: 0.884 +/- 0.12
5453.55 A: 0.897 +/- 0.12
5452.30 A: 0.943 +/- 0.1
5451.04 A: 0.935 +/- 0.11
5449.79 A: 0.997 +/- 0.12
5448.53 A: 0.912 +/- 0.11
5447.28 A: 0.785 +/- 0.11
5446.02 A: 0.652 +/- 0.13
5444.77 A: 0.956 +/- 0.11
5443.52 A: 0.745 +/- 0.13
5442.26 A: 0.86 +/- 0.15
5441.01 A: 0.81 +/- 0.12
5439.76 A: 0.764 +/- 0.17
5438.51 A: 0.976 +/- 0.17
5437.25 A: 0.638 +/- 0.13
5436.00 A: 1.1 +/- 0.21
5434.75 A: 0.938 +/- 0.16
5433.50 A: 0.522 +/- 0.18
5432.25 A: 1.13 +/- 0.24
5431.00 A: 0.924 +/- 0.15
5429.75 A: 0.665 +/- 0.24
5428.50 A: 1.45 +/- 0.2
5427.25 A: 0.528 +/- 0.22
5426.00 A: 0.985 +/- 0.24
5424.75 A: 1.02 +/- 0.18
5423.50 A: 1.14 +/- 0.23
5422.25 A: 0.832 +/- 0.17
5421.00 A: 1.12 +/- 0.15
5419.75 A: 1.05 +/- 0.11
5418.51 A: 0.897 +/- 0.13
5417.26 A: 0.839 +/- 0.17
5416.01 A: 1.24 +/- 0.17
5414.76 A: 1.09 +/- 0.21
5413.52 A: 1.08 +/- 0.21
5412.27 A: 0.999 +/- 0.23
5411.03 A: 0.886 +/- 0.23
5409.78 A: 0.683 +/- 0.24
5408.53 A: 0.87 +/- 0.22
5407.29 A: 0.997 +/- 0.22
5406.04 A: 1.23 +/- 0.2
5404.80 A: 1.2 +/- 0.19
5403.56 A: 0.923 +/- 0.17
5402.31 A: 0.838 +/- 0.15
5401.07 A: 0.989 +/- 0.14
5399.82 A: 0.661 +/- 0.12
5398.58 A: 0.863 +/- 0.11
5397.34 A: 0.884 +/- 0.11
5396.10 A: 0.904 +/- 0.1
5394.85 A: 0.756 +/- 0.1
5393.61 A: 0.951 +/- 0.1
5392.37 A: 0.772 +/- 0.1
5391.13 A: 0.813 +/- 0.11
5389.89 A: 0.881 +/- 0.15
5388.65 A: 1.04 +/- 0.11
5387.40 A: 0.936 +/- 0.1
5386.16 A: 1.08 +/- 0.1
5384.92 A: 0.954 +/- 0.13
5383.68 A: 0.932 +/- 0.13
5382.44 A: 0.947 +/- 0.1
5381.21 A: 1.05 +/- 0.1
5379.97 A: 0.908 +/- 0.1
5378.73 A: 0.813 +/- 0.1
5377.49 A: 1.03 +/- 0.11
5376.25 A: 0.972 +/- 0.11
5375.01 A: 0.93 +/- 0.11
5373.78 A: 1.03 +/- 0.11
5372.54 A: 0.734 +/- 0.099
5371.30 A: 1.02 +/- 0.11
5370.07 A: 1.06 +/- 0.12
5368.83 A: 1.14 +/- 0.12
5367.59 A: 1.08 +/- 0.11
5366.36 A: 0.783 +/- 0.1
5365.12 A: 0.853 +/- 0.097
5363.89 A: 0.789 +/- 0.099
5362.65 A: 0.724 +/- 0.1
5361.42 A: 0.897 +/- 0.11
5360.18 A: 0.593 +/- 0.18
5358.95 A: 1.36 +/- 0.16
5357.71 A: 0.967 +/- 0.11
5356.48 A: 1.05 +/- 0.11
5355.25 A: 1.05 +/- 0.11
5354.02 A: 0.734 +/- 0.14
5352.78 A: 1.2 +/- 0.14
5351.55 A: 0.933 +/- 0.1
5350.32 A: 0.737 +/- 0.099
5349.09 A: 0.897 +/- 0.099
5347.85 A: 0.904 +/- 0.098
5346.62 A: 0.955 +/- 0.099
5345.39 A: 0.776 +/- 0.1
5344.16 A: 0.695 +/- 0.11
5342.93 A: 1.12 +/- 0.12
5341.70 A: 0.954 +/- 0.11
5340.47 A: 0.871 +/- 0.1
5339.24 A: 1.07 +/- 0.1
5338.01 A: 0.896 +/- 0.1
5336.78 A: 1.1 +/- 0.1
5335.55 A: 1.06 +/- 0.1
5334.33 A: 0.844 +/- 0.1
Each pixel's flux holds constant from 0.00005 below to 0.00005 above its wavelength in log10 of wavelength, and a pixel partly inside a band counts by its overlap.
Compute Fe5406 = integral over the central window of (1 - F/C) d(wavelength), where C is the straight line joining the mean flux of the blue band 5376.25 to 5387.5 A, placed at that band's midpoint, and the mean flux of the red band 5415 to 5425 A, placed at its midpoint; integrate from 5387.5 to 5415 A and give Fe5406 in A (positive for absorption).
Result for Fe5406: 2.0 A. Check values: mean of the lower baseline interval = 0.963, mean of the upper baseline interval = 1.02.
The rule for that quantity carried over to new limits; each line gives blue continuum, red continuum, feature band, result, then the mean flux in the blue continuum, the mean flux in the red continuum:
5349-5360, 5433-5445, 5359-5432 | -2.8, 0.981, 0.83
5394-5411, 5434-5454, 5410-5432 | -2.3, 0.907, 0.867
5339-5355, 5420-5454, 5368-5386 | -1.3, 0.91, 0.899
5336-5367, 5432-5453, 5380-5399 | -0.5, 0.917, 0.858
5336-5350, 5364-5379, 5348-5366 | 0.5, 0.928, 0.952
